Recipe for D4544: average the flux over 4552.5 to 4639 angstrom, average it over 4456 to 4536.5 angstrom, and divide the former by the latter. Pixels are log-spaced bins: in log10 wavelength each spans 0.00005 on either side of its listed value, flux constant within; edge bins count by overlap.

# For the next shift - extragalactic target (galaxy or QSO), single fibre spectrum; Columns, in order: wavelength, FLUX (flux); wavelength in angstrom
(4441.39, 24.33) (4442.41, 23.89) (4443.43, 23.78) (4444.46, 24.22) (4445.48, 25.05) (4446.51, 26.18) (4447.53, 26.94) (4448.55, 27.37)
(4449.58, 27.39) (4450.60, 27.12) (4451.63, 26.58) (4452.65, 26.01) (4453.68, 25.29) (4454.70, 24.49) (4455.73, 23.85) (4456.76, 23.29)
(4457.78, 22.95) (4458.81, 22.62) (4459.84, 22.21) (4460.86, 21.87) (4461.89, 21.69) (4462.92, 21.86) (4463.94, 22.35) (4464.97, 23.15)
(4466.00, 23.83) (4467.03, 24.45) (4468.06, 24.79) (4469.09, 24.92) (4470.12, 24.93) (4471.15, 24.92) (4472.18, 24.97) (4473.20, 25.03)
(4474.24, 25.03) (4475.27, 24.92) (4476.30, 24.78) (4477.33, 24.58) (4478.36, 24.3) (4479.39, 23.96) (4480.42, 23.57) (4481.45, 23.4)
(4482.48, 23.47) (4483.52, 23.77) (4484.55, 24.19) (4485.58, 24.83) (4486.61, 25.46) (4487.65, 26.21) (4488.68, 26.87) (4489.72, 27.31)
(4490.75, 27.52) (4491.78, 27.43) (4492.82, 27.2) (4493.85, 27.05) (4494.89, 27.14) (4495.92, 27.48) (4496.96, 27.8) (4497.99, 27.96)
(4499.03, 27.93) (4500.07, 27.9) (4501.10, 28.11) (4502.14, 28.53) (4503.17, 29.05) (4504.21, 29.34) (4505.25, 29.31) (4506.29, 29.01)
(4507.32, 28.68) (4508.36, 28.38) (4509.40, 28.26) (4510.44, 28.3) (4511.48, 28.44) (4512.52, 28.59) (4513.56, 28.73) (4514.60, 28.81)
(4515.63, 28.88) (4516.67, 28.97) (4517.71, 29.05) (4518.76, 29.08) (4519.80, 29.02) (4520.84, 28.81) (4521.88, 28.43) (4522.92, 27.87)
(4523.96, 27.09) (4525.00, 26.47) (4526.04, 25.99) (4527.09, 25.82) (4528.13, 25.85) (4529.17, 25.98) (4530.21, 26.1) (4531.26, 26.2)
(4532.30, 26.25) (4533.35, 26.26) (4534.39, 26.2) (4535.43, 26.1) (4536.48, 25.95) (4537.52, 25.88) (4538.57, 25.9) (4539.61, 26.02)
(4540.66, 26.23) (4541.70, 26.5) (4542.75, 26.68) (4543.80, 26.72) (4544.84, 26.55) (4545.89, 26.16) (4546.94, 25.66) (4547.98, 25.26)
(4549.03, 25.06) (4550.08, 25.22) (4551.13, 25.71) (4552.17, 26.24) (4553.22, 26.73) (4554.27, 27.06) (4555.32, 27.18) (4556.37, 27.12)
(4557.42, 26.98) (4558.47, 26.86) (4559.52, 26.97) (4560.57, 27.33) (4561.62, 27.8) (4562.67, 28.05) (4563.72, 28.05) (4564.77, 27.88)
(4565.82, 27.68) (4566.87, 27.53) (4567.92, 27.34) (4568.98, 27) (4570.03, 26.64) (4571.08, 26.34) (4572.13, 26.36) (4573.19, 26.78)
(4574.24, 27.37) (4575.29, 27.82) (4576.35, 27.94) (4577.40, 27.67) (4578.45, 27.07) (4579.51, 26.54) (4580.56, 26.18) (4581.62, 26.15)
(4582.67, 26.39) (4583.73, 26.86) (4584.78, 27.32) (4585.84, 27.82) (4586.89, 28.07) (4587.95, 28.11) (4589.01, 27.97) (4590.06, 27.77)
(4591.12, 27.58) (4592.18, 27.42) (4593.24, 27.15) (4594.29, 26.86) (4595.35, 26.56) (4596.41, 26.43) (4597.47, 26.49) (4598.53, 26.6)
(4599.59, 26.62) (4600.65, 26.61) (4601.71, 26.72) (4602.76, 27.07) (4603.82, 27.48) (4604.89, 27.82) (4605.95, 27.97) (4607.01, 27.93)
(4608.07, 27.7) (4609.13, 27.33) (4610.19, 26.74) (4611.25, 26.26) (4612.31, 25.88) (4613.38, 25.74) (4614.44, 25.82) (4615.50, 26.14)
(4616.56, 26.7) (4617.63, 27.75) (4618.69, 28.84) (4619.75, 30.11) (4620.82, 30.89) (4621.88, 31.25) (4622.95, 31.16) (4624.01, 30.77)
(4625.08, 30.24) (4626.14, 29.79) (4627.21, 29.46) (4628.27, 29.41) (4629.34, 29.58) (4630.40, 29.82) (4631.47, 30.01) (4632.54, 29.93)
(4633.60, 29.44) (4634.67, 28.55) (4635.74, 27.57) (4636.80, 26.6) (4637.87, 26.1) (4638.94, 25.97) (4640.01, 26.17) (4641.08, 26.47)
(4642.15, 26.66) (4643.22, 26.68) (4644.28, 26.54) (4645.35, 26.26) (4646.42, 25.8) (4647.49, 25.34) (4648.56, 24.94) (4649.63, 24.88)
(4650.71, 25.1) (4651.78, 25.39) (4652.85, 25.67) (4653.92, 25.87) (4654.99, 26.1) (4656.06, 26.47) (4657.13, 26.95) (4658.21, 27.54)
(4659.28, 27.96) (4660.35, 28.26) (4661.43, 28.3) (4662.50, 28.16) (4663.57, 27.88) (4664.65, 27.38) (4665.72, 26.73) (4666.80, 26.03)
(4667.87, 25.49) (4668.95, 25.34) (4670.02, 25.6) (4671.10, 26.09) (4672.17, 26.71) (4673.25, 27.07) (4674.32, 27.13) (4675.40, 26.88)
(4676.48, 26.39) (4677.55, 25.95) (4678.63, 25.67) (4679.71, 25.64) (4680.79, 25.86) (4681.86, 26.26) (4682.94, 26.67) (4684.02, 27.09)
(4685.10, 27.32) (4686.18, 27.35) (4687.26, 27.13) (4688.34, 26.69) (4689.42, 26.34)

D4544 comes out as 1.1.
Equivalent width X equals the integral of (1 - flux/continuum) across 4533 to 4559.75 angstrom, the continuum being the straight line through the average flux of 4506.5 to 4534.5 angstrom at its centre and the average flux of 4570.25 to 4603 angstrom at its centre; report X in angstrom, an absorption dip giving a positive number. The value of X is 1.1 angstrom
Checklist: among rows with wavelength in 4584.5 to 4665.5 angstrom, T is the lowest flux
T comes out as 24.88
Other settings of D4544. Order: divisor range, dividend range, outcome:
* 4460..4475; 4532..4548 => 1.10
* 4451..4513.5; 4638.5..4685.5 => 1.03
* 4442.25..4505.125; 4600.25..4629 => 1.11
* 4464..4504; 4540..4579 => 1.04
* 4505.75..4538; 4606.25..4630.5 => 1.03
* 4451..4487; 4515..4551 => 1.11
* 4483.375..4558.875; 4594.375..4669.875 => 1.01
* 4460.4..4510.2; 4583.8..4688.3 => 1.05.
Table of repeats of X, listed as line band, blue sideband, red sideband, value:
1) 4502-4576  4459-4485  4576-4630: -4.04 angstrom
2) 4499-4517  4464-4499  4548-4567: -1.90 angstrom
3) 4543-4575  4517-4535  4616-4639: 1.12 angstrom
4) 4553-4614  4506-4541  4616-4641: 2.43 angstrom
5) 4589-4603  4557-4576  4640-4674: 0.03 angstrom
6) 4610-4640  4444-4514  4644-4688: -2.40 angstrom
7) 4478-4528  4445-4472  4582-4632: -3.51 angstrom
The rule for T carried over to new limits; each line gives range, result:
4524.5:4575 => 25.06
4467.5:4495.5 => 23.4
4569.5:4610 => 26.15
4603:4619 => 25.74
